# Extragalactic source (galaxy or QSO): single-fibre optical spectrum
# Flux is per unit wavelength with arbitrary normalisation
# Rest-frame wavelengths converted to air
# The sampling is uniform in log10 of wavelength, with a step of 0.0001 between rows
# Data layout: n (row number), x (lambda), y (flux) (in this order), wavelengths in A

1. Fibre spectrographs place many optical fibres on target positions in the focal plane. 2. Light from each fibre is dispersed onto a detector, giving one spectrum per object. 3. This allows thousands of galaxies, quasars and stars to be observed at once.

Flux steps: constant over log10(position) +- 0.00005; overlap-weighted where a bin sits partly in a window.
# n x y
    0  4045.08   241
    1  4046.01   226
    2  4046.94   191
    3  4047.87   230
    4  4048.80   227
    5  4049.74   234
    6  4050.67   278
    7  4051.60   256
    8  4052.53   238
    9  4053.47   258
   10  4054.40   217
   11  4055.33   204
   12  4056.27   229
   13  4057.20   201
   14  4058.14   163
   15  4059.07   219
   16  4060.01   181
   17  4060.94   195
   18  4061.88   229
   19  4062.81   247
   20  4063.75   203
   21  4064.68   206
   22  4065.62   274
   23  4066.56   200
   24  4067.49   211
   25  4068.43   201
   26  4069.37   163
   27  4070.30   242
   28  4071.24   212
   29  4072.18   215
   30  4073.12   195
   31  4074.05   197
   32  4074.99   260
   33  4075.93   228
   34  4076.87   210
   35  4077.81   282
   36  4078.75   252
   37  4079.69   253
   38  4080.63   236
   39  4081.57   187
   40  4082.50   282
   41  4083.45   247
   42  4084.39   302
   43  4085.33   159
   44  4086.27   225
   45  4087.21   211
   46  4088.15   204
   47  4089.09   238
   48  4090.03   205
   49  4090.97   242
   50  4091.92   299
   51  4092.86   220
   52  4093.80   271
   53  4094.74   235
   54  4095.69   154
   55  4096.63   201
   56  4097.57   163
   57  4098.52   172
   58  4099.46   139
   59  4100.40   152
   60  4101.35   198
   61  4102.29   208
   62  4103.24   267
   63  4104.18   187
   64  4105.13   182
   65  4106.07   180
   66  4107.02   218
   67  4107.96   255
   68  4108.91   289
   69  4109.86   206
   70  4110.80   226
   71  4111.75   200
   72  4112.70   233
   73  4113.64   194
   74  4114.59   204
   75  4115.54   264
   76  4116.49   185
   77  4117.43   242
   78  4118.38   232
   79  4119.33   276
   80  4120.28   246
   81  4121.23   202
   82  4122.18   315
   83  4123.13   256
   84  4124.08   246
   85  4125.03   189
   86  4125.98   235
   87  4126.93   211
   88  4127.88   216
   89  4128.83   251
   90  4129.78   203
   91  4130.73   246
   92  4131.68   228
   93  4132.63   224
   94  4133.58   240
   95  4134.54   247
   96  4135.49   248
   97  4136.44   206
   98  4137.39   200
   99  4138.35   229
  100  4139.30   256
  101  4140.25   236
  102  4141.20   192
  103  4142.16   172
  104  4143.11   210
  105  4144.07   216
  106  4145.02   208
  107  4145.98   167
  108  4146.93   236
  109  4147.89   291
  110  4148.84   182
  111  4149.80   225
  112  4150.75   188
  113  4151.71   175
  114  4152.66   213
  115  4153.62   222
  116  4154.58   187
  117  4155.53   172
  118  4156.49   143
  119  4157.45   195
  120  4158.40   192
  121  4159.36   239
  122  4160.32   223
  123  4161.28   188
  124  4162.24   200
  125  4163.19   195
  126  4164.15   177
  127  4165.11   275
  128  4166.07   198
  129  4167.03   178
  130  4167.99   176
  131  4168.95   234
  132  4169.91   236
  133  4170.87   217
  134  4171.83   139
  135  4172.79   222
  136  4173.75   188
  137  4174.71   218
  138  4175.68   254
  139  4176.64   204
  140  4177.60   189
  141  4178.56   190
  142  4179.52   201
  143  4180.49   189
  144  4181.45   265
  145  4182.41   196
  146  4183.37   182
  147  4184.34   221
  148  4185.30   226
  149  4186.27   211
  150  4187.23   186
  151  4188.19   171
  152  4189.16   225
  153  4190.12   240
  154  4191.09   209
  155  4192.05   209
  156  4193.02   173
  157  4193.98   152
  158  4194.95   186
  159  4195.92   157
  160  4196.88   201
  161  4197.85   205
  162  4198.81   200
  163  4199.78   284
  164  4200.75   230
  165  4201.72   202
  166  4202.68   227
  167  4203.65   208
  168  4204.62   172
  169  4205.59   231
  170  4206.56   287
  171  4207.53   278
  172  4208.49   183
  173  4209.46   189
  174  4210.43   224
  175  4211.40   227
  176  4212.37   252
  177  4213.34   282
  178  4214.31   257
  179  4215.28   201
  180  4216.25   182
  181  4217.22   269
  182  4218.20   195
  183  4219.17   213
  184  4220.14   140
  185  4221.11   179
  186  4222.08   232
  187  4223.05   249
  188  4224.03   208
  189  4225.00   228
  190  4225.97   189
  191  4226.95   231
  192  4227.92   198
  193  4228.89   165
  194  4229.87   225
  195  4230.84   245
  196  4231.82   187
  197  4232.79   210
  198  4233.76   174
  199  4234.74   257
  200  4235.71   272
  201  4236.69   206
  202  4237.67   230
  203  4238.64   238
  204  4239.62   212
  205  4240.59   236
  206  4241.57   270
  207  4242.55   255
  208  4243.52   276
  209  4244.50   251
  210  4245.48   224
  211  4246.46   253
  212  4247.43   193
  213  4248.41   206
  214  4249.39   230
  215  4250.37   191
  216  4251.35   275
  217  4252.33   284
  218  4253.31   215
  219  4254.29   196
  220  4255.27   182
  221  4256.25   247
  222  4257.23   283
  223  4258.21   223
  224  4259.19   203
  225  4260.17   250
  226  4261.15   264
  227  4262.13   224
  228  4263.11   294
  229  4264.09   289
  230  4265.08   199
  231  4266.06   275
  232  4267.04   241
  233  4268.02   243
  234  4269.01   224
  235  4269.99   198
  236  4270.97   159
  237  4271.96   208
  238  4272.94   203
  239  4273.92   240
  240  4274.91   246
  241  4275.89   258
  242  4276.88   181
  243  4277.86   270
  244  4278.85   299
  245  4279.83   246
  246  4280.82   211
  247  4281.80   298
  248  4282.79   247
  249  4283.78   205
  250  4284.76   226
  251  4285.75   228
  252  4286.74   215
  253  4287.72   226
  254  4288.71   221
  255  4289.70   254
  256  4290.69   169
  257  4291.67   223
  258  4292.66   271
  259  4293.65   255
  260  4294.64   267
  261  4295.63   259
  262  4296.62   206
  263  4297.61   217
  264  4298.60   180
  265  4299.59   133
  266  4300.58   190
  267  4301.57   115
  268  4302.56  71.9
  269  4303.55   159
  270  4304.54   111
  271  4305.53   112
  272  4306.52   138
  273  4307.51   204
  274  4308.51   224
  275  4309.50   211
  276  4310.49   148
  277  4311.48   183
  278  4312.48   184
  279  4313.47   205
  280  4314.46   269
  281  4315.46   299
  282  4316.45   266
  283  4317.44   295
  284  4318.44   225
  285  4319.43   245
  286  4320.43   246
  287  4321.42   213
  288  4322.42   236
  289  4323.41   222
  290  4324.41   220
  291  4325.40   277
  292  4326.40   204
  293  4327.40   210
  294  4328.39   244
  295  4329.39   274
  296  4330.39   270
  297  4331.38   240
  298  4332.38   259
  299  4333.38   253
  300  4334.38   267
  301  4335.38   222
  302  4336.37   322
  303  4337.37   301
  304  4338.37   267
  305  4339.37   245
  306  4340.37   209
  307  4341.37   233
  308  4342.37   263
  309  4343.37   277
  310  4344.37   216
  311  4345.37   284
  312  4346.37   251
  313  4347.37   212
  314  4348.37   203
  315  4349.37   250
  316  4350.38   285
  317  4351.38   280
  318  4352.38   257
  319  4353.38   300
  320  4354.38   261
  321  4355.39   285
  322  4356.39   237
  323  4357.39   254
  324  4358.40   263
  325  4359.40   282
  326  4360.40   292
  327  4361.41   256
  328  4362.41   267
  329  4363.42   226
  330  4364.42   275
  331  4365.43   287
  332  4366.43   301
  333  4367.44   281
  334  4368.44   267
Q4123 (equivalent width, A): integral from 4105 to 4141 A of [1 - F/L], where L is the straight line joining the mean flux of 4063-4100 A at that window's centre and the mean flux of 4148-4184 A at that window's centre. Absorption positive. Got -3.02 A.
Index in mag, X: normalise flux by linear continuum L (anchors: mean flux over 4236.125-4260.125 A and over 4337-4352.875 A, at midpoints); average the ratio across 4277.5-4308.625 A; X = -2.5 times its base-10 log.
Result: 0.165 mag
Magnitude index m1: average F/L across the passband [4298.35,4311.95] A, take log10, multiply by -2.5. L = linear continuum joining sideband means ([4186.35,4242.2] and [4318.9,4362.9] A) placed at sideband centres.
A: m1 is 0.49 mag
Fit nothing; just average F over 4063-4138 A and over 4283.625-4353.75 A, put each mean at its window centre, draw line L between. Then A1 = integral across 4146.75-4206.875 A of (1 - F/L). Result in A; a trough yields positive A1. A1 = 4.9 A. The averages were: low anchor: 223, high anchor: 227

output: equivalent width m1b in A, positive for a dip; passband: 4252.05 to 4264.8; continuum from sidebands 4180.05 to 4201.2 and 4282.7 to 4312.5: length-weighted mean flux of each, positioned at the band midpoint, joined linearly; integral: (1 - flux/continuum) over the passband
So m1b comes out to -2.7 A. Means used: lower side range 205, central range 241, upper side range 195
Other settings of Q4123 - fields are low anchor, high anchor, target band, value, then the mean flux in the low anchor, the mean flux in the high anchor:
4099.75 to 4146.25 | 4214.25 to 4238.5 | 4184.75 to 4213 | 0.4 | 222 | 213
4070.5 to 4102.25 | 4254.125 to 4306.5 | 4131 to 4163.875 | 1.4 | 220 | 219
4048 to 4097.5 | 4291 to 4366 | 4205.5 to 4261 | 1.0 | 225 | 234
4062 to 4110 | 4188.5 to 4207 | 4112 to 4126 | -1.1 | 219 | 210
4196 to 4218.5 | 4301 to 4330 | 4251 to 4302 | -3.8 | 225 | 208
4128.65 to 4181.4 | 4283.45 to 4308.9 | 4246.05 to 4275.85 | -4.9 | 210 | 195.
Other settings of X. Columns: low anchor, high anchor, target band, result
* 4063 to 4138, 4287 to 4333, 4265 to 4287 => -0.08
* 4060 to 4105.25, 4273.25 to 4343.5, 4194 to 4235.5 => 0.04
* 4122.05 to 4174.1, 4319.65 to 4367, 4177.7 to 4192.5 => 0.07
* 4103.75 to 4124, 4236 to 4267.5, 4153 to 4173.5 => 0.16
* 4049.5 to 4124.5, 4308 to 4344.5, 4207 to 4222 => 0.07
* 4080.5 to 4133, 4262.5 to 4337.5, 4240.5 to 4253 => -0.08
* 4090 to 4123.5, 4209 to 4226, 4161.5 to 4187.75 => 0.07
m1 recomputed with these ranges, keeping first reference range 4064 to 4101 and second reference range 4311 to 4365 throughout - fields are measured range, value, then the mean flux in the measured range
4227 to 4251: 0.062 mag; 226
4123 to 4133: -0.010 mag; 227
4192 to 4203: 0.160 mag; 202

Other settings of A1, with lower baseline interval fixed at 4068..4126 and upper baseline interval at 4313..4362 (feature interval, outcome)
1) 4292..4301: 1.0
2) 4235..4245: -0.2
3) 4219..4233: 1.9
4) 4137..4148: 0.6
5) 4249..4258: 0.4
